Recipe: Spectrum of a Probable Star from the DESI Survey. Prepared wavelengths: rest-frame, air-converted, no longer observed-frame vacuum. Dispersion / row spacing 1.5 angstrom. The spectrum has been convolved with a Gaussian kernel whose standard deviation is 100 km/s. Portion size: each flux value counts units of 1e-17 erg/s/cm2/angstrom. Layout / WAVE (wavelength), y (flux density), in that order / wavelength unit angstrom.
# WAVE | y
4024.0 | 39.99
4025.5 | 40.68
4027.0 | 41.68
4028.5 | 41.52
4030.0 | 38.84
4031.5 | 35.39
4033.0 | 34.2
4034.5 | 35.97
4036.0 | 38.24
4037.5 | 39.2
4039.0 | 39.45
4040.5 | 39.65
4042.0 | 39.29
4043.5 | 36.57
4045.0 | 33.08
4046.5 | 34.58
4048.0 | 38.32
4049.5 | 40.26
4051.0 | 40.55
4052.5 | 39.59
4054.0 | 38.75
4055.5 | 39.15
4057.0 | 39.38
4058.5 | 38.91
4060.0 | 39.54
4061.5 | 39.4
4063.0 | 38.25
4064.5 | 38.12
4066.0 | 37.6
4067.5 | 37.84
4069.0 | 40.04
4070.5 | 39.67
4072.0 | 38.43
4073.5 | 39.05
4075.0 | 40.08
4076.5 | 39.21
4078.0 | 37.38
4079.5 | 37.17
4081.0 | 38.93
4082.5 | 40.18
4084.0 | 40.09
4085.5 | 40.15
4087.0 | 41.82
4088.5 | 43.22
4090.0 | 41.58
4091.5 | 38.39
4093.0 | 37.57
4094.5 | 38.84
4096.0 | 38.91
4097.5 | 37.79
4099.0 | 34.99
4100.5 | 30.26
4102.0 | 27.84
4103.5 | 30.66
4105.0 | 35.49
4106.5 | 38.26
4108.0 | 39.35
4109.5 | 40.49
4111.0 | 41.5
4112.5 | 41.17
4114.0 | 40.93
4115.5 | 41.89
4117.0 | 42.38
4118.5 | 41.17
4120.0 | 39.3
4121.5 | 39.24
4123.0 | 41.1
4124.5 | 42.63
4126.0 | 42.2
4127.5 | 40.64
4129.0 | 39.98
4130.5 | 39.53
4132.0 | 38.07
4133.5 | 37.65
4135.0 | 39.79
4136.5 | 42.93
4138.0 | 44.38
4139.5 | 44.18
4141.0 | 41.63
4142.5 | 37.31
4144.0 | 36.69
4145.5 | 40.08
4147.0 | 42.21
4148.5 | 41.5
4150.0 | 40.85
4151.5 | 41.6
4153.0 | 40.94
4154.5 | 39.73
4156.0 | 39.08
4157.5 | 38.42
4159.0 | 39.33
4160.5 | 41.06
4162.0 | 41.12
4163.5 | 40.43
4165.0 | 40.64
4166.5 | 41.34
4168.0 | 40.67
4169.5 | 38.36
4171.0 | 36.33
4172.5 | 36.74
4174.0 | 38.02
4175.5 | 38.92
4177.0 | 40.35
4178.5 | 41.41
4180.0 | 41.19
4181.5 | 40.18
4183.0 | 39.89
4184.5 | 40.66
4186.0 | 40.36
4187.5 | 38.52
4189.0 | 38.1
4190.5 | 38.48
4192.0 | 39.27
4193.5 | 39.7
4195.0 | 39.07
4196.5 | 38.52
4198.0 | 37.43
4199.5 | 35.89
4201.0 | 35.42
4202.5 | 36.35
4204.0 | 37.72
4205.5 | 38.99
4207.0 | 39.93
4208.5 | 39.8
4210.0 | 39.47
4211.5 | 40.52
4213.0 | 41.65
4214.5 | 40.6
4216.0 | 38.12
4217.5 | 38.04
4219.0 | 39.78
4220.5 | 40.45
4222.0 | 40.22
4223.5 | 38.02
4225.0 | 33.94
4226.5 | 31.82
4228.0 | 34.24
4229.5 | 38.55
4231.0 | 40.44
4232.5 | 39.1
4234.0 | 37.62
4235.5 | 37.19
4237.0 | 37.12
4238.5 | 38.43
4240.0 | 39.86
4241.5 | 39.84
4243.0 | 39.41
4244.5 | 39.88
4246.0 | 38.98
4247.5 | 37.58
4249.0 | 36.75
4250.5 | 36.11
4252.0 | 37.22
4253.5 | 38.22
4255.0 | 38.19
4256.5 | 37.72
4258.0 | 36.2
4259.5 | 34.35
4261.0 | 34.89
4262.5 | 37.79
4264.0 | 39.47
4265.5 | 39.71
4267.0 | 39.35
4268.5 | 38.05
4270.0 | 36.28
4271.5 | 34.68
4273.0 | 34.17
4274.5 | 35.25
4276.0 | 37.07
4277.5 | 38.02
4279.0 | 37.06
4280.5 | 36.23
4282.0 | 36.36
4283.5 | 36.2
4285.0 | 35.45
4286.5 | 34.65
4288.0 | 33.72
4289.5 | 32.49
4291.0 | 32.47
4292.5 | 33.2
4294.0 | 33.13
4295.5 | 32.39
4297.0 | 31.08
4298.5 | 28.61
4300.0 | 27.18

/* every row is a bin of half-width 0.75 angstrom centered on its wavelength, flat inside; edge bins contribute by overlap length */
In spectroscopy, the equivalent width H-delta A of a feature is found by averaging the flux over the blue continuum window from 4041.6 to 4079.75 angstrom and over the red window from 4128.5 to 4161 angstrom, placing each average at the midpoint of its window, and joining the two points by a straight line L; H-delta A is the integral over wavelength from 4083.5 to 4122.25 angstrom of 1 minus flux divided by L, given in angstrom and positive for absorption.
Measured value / 0.8 angstrom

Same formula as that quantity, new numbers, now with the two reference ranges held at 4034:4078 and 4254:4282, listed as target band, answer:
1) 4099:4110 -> 1.1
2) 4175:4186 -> -0.8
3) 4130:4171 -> -2.7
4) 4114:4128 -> -1.1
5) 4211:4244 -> -1.0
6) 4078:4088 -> -0.3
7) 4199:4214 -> -0.5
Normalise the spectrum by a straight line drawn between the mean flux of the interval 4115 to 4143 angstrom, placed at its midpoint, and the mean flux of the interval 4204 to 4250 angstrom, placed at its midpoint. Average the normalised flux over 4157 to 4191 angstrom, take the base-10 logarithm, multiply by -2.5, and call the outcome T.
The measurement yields 0.00 mag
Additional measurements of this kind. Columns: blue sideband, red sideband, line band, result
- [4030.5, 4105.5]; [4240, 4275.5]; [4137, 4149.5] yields -0.09 mag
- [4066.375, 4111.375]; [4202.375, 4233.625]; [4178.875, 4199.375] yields -0.02 mag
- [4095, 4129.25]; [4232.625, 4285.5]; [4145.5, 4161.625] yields -0.06 mag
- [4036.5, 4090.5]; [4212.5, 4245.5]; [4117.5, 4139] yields -0.05 mag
